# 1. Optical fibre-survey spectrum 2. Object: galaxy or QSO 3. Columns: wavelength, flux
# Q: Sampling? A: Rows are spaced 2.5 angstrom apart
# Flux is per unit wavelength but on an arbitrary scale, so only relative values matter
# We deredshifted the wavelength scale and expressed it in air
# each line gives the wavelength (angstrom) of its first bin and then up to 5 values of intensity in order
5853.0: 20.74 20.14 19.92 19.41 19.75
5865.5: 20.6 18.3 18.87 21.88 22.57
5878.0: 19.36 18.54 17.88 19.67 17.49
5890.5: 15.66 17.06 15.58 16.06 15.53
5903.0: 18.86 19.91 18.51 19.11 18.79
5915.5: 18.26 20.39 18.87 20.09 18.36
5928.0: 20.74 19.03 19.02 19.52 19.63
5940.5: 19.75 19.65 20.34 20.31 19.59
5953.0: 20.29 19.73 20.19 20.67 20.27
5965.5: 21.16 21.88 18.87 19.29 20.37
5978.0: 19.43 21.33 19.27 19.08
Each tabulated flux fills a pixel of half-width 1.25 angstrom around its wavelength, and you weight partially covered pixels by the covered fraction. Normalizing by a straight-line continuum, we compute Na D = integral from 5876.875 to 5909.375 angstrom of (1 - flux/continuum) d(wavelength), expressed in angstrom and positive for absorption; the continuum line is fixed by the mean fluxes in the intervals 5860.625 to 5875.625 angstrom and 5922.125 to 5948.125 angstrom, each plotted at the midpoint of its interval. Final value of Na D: 3.63 angstrom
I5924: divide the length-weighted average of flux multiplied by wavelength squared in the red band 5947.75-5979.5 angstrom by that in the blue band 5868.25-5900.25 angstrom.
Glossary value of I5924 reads 1.1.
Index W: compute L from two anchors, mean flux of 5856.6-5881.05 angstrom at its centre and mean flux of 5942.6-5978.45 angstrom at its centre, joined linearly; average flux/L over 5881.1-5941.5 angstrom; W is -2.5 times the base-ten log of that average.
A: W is 0.09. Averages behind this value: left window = 20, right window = 20.2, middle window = 18.5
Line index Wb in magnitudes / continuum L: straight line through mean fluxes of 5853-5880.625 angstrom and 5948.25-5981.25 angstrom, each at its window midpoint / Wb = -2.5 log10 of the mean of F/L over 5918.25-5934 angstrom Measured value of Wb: 0.04 mag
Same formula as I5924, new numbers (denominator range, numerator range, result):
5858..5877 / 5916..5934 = 0.98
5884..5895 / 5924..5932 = 1.13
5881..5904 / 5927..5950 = 1.17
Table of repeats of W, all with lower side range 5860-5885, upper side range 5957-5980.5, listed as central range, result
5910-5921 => 0.049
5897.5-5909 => 0.117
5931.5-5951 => 0.022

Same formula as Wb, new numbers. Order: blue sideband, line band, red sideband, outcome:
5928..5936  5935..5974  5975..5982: -0.013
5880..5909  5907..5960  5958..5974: -0.027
